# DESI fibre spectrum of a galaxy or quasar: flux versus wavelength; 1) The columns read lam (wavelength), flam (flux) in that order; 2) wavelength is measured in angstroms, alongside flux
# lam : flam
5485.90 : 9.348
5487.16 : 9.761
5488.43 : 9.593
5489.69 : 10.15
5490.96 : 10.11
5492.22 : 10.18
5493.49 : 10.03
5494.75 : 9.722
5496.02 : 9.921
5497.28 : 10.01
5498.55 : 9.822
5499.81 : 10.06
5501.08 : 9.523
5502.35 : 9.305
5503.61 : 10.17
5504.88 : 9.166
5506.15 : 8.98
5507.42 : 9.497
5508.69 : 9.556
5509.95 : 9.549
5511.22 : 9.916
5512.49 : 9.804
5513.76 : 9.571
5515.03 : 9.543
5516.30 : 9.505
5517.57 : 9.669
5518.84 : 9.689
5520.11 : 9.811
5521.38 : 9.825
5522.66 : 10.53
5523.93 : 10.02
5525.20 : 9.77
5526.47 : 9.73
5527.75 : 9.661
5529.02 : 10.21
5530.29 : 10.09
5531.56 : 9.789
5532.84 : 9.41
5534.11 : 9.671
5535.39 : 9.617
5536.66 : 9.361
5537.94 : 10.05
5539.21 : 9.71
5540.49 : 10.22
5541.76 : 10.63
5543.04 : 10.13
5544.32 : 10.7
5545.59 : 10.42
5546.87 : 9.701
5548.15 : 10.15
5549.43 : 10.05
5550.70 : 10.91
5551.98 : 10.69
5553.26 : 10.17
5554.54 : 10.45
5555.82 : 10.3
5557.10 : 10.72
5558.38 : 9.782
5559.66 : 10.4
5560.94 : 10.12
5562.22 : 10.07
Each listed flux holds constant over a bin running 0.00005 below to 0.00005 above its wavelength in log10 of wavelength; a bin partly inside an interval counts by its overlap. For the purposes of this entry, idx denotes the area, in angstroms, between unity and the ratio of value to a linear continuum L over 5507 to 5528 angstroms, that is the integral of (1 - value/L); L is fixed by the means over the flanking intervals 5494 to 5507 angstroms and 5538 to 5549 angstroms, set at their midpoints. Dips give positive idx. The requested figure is 0.28 angstroms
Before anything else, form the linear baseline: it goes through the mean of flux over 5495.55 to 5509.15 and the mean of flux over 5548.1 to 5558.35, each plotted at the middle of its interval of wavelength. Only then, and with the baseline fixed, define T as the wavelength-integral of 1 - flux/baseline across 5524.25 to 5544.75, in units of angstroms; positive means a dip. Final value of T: 0.42 angstroms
